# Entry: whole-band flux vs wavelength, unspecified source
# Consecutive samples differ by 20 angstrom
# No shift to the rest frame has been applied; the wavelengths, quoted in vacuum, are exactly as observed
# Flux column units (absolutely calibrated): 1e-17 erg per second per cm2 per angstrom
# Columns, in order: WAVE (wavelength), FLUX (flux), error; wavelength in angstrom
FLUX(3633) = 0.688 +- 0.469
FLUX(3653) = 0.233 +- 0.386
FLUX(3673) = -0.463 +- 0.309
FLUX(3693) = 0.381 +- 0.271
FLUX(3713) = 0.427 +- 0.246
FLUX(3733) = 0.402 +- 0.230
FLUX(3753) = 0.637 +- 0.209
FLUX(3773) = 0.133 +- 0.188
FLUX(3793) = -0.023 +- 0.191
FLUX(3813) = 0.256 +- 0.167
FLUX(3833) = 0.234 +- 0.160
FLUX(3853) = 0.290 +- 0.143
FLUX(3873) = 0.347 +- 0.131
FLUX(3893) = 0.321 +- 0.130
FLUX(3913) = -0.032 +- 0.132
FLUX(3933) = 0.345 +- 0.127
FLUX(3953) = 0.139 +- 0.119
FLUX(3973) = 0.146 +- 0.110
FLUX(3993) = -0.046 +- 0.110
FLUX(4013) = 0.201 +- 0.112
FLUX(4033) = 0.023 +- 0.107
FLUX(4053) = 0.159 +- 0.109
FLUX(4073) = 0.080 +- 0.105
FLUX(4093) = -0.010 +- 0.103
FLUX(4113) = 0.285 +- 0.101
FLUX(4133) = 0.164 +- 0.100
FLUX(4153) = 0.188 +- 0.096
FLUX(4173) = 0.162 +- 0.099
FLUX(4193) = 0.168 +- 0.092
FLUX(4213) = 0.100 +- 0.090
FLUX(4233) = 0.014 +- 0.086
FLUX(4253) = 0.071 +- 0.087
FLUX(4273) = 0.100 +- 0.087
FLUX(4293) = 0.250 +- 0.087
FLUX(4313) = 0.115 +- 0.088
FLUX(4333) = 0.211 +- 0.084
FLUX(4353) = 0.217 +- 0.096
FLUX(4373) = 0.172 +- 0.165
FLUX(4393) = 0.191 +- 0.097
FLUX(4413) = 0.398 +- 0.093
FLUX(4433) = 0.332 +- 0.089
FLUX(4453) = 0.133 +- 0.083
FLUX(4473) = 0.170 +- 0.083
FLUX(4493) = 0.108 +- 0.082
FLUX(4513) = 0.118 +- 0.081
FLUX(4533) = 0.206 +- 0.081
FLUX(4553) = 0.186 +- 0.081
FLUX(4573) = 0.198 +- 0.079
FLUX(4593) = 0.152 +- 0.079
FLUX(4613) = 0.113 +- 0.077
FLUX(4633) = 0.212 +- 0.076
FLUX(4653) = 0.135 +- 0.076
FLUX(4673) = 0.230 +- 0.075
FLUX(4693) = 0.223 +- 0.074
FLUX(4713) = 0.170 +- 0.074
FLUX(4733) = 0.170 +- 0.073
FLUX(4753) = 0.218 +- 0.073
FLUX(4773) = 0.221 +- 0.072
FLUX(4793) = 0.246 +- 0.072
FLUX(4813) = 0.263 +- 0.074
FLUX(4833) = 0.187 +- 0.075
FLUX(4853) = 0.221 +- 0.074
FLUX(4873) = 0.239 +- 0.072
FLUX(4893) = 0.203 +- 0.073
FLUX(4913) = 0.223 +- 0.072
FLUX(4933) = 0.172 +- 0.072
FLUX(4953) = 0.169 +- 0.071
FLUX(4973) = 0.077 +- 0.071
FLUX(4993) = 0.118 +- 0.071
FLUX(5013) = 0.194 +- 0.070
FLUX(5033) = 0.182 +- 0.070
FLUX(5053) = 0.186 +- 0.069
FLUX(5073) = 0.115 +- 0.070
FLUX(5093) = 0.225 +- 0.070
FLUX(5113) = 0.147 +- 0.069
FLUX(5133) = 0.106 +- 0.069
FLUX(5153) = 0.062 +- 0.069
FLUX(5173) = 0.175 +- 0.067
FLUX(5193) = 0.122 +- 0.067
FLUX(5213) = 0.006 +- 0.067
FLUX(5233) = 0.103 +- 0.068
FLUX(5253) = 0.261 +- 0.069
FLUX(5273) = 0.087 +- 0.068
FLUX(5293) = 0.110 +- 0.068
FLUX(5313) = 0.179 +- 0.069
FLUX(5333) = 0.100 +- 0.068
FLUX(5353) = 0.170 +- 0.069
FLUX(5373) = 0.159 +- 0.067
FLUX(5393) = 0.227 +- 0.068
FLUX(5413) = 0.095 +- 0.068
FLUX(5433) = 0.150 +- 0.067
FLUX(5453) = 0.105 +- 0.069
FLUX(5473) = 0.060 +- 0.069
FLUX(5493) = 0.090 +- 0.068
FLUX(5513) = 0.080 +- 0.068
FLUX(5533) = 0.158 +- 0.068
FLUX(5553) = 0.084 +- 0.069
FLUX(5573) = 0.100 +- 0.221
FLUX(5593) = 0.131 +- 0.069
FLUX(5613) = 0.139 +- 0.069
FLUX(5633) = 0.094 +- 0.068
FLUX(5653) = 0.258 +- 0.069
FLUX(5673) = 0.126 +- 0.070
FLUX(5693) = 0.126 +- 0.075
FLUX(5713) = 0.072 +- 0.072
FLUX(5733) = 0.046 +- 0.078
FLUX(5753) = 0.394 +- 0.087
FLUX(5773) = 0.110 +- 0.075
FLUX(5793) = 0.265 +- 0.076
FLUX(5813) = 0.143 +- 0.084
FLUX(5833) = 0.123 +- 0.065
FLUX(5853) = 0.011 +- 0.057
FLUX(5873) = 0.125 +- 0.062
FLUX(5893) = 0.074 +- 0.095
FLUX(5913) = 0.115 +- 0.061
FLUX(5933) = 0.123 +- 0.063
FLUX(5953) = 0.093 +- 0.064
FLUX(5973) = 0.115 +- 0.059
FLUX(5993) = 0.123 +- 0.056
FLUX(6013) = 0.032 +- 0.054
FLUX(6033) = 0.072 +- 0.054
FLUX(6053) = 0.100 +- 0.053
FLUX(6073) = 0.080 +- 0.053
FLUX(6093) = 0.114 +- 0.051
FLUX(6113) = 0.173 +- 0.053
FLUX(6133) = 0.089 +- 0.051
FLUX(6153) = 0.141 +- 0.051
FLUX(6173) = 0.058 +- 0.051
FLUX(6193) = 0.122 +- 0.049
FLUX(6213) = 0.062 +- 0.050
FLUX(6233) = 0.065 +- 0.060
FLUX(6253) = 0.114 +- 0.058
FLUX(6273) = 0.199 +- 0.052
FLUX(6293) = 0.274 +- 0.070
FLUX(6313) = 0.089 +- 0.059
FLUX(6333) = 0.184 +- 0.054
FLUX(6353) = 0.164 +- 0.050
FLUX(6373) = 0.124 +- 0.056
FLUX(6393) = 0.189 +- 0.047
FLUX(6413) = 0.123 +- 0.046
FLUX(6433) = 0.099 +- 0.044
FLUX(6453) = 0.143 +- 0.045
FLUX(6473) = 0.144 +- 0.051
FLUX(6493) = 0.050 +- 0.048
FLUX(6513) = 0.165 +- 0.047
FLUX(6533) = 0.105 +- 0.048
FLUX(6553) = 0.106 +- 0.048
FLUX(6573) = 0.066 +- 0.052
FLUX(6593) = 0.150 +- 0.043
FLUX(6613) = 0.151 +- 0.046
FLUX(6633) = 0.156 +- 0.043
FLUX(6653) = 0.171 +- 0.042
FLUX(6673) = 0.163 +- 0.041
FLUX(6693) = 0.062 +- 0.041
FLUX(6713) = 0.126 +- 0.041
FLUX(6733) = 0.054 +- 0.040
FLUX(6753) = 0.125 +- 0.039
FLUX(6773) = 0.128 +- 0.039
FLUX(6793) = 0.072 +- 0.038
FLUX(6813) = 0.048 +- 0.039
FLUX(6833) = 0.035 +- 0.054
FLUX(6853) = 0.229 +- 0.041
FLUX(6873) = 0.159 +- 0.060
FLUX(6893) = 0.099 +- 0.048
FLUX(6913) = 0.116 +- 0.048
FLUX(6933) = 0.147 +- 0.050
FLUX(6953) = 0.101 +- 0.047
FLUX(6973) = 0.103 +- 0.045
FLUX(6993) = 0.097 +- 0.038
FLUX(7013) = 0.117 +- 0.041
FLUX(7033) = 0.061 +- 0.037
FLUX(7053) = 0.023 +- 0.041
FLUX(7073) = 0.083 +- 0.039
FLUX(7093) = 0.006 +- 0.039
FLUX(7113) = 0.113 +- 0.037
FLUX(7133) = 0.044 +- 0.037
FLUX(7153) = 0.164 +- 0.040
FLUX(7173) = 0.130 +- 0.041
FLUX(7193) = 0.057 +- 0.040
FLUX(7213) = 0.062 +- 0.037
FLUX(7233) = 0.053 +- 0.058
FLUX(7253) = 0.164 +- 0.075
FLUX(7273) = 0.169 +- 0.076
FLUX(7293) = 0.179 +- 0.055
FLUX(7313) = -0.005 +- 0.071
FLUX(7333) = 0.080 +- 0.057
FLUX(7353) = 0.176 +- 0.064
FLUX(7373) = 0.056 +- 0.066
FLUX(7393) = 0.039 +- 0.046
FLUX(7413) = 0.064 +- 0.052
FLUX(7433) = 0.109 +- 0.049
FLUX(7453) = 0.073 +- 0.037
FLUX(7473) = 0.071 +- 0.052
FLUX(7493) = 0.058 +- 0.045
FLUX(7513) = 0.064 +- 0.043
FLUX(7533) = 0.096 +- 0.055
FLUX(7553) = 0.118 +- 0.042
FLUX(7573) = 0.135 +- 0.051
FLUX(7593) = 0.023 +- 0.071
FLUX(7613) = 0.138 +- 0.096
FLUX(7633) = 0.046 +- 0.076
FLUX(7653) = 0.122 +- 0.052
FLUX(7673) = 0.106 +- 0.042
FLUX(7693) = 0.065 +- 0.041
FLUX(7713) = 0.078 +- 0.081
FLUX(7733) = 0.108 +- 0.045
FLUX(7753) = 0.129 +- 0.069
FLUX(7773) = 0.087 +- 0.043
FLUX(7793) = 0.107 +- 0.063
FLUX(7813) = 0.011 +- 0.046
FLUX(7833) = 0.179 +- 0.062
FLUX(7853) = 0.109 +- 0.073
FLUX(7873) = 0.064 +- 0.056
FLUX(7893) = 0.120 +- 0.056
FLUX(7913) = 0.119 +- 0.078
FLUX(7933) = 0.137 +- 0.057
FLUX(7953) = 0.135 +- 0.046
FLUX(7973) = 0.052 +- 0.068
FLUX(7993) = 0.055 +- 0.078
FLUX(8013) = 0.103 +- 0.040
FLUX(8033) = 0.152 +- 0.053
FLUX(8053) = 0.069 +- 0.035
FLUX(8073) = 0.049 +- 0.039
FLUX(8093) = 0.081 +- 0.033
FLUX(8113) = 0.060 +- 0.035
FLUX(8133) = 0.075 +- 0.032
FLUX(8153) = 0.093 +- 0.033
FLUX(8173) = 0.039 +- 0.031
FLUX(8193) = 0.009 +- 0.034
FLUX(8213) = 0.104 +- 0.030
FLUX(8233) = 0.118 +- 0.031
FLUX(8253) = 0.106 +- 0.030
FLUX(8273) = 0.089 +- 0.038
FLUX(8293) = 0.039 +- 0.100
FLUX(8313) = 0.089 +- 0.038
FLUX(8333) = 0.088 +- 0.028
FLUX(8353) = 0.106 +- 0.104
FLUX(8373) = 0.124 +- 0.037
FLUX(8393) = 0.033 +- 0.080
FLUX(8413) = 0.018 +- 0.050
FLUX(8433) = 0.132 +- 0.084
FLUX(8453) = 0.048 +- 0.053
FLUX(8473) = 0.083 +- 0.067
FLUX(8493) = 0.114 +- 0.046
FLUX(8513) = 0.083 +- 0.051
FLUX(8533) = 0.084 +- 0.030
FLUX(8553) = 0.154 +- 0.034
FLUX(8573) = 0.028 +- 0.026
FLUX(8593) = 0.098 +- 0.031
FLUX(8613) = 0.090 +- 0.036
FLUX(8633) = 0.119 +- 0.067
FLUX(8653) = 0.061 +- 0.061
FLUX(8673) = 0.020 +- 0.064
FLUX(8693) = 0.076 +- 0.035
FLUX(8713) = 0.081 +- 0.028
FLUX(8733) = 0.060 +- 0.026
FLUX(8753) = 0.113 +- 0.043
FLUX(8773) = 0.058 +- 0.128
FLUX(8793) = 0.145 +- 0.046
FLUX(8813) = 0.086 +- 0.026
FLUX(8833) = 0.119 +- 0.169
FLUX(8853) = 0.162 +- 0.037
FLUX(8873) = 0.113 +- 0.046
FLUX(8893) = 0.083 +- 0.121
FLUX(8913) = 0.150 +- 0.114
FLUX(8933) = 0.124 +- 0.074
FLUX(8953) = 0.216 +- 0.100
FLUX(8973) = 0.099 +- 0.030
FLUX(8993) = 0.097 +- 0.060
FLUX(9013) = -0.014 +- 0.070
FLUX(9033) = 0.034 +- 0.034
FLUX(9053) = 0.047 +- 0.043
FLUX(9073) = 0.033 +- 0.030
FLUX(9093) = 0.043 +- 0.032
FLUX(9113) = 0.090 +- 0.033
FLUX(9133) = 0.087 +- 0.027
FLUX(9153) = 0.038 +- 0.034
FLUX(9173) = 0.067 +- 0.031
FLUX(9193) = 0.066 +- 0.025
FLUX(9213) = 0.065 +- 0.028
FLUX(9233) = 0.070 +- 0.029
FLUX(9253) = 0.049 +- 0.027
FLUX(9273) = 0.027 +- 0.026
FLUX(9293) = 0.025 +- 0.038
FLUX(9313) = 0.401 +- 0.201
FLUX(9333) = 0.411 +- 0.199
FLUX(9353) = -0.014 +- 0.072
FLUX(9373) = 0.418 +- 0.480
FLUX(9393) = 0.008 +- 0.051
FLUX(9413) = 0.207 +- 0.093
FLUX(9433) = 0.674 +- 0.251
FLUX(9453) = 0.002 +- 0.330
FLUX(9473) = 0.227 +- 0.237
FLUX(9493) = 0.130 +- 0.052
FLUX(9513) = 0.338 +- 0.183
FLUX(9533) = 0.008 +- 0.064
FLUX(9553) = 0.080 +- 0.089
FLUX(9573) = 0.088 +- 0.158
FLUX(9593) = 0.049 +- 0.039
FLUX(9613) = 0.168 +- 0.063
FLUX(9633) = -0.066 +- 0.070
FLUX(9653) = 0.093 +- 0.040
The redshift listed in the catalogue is 1.529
